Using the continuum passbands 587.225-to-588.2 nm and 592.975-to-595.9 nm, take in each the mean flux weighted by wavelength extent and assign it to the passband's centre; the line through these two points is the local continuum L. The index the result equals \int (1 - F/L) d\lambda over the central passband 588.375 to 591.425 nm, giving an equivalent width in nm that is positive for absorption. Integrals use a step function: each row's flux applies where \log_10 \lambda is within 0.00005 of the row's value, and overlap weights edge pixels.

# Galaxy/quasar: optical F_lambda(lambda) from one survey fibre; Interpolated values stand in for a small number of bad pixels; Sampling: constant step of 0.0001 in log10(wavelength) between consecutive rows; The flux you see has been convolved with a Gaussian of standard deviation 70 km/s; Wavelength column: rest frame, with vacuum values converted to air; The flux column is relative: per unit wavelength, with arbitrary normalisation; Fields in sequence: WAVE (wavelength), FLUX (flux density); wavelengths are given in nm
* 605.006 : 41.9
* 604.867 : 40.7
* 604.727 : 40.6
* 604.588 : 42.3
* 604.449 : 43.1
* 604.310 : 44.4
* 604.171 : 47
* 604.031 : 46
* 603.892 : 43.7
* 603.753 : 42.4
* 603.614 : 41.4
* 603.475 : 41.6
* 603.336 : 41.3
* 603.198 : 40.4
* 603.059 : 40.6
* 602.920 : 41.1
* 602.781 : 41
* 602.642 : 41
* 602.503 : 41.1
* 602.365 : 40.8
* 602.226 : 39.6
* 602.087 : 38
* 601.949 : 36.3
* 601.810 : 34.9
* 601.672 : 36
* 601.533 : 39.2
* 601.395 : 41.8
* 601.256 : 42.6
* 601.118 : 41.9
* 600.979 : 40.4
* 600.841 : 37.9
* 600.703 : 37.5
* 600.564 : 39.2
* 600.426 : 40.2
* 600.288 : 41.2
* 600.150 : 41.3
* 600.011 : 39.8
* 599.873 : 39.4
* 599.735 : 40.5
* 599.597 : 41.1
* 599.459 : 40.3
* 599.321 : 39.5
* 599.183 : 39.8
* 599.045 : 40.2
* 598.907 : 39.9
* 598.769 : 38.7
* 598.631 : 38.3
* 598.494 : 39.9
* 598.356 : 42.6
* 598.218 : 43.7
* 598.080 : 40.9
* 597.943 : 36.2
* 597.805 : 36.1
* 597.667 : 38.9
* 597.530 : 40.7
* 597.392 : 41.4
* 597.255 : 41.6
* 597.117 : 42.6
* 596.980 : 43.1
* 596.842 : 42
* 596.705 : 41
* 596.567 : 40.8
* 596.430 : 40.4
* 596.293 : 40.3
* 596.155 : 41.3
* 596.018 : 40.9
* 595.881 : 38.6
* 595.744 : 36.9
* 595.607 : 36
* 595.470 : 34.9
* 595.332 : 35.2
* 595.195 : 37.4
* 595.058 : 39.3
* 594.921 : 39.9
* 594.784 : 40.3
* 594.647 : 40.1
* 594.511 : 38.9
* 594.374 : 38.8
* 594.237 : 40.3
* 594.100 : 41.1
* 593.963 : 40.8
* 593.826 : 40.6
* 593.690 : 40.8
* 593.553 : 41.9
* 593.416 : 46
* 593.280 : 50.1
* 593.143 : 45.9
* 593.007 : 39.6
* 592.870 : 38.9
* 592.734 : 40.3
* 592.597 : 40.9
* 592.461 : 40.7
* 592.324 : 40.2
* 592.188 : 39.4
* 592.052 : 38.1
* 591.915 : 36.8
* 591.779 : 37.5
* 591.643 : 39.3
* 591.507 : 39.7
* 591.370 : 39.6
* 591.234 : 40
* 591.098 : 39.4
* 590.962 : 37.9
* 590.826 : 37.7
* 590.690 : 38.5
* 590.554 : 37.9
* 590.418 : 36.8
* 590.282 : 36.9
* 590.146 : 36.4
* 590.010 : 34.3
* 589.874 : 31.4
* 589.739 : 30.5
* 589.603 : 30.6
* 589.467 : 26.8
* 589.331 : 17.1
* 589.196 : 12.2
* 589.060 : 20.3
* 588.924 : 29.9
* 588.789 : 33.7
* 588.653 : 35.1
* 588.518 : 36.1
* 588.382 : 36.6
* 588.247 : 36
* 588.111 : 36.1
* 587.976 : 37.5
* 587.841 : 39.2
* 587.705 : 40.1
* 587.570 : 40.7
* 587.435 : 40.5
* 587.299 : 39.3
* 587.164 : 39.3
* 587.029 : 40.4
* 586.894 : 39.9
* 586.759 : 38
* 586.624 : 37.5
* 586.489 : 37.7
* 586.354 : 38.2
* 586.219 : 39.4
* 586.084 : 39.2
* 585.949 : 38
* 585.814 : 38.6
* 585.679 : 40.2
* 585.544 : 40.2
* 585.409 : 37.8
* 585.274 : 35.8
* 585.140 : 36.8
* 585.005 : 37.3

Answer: 0.513 nm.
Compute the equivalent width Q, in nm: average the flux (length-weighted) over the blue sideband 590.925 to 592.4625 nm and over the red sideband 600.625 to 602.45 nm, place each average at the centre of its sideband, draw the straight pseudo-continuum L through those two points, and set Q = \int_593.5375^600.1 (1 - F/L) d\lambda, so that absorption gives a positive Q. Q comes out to -0.14 nm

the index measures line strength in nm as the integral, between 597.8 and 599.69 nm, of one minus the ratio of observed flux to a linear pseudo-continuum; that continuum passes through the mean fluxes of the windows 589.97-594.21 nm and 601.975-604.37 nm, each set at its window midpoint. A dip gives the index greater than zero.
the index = 0.05 nm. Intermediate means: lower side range 39.8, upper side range 41.7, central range 39.9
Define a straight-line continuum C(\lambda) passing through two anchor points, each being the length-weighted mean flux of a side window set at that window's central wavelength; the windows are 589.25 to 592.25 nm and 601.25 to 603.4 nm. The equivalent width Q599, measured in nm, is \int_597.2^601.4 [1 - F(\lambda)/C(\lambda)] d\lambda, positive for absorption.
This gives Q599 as -0.17 nm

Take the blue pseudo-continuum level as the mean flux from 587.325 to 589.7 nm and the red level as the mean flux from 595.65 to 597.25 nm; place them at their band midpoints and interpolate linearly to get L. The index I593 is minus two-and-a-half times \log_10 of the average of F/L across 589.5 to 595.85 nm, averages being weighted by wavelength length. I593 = -0.059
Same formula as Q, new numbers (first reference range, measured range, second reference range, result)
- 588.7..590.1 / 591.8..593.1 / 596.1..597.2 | -0.25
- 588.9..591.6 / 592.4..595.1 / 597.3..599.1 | -0.41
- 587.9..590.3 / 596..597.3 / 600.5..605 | -0.18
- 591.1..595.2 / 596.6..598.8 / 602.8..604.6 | 0.05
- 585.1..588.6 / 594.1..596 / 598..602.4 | 0.04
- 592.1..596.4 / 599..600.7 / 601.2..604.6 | 0.03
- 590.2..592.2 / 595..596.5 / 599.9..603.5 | 0.03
